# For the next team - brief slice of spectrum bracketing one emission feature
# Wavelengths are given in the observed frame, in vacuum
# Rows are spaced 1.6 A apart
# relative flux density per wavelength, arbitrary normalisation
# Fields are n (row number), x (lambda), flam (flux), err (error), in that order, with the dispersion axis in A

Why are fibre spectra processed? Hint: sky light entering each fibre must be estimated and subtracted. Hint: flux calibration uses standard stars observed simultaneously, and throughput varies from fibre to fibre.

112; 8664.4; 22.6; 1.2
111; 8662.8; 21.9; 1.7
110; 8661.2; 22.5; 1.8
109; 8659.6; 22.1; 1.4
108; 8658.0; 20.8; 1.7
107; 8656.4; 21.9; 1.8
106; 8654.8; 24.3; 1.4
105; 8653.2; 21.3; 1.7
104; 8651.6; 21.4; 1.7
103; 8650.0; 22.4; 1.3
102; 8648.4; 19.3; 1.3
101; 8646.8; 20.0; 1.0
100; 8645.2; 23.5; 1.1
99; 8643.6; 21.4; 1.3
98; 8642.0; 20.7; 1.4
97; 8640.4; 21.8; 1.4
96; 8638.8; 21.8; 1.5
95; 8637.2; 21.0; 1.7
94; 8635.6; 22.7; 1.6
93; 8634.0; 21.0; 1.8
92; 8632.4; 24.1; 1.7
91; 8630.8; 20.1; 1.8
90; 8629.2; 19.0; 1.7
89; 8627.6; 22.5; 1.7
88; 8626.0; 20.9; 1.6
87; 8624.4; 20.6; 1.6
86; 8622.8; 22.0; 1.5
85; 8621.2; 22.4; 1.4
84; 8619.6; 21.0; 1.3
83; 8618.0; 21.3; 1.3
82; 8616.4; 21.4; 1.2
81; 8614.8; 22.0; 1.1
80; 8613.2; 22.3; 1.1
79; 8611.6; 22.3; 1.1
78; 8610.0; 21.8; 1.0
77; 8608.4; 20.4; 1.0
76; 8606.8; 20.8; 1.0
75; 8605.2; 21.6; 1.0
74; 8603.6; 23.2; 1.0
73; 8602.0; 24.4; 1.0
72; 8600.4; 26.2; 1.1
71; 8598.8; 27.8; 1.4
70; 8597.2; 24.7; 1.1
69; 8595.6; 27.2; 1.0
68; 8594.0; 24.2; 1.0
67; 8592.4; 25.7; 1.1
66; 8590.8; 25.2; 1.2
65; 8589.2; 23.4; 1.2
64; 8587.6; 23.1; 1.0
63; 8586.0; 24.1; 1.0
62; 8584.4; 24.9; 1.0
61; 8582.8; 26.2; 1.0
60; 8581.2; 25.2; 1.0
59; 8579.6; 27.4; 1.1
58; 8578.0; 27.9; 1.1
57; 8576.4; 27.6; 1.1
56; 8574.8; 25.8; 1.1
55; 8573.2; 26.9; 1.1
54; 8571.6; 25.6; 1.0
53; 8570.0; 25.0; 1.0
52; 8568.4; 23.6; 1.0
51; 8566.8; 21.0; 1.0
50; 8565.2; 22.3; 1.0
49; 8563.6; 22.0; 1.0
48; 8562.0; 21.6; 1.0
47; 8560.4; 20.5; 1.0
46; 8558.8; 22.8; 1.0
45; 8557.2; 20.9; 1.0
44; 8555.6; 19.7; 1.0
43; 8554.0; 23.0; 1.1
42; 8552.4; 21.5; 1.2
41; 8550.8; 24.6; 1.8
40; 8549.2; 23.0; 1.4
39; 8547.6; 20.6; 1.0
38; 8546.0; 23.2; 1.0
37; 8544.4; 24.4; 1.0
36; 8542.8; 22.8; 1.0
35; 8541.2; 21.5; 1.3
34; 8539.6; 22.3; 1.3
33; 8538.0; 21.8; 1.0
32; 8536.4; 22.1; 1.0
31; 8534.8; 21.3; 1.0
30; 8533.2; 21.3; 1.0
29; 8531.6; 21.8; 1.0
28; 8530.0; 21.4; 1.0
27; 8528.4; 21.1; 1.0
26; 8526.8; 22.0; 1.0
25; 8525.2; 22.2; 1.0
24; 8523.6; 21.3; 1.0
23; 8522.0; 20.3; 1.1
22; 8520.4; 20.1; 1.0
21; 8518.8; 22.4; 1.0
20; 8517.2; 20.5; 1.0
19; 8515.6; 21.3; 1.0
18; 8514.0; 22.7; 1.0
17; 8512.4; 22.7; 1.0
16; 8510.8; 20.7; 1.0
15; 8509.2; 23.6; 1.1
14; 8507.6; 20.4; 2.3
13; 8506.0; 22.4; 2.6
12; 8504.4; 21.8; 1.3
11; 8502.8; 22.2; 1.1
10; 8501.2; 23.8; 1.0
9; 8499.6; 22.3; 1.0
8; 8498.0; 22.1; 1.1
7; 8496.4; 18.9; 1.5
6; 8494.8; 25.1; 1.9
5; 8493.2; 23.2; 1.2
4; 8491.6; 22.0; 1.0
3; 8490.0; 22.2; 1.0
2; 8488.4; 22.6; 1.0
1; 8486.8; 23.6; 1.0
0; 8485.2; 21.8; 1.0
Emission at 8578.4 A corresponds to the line [S II]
